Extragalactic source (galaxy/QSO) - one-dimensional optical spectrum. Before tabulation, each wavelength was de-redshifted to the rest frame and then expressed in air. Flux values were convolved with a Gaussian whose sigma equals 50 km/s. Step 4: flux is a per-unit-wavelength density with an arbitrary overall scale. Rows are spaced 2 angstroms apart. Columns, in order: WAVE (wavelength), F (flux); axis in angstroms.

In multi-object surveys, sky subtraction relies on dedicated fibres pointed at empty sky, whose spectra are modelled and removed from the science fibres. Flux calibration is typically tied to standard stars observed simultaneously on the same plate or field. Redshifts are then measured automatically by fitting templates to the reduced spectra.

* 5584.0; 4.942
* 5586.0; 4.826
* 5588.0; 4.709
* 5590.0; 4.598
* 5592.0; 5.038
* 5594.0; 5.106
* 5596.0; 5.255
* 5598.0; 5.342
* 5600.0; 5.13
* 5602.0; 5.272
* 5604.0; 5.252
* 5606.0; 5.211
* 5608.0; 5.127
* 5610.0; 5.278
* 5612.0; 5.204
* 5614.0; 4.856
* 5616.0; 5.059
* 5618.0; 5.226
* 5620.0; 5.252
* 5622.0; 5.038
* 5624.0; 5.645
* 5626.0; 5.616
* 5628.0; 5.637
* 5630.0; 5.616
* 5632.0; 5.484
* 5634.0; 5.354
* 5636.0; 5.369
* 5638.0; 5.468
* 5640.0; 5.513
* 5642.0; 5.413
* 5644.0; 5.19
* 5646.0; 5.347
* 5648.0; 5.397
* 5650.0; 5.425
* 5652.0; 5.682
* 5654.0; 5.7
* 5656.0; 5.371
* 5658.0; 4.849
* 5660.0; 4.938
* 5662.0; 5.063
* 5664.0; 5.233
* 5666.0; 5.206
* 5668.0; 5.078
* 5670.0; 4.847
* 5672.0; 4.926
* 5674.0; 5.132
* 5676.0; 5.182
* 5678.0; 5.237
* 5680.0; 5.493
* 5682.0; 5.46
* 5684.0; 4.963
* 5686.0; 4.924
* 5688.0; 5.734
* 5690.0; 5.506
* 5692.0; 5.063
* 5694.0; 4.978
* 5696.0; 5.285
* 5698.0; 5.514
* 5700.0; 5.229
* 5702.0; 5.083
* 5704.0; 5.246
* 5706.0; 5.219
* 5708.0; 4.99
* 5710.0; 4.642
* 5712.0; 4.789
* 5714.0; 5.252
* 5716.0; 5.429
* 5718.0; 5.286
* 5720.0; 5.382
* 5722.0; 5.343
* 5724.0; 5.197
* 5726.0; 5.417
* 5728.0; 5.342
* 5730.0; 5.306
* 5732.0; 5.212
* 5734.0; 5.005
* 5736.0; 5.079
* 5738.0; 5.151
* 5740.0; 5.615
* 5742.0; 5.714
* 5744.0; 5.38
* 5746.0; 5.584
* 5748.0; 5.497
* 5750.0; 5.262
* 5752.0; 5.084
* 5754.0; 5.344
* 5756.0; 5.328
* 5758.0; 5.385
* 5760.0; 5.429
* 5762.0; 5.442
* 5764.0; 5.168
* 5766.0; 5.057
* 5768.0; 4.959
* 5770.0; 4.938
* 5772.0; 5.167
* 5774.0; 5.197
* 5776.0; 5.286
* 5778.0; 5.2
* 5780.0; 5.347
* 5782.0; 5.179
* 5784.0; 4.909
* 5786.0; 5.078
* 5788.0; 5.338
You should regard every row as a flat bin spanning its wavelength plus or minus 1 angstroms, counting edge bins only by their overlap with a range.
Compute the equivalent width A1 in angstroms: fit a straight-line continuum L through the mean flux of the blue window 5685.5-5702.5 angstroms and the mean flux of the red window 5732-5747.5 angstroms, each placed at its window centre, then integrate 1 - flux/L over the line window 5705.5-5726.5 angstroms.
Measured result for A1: 0.56 angstroms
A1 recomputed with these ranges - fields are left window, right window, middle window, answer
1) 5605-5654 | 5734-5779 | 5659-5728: 1.7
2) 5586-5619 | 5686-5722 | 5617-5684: -2.1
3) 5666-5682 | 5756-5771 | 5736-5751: -0.7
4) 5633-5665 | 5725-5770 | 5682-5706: 0.4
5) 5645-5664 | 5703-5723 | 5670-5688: 0.2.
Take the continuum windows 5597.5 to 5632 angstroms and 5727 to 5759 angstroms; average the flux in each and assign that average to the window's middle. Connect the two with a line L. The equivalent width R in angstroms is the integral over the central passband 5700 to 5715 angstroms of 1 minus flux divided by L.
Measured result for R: 0.77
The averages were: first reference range 5.29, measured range 5.04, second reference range 5.33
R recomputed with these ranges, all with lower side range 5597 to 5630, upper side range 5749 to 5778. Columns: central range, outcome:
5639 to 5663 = -0.3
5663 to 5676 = 0.4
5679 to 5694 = -0.1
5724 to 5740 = 0.0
